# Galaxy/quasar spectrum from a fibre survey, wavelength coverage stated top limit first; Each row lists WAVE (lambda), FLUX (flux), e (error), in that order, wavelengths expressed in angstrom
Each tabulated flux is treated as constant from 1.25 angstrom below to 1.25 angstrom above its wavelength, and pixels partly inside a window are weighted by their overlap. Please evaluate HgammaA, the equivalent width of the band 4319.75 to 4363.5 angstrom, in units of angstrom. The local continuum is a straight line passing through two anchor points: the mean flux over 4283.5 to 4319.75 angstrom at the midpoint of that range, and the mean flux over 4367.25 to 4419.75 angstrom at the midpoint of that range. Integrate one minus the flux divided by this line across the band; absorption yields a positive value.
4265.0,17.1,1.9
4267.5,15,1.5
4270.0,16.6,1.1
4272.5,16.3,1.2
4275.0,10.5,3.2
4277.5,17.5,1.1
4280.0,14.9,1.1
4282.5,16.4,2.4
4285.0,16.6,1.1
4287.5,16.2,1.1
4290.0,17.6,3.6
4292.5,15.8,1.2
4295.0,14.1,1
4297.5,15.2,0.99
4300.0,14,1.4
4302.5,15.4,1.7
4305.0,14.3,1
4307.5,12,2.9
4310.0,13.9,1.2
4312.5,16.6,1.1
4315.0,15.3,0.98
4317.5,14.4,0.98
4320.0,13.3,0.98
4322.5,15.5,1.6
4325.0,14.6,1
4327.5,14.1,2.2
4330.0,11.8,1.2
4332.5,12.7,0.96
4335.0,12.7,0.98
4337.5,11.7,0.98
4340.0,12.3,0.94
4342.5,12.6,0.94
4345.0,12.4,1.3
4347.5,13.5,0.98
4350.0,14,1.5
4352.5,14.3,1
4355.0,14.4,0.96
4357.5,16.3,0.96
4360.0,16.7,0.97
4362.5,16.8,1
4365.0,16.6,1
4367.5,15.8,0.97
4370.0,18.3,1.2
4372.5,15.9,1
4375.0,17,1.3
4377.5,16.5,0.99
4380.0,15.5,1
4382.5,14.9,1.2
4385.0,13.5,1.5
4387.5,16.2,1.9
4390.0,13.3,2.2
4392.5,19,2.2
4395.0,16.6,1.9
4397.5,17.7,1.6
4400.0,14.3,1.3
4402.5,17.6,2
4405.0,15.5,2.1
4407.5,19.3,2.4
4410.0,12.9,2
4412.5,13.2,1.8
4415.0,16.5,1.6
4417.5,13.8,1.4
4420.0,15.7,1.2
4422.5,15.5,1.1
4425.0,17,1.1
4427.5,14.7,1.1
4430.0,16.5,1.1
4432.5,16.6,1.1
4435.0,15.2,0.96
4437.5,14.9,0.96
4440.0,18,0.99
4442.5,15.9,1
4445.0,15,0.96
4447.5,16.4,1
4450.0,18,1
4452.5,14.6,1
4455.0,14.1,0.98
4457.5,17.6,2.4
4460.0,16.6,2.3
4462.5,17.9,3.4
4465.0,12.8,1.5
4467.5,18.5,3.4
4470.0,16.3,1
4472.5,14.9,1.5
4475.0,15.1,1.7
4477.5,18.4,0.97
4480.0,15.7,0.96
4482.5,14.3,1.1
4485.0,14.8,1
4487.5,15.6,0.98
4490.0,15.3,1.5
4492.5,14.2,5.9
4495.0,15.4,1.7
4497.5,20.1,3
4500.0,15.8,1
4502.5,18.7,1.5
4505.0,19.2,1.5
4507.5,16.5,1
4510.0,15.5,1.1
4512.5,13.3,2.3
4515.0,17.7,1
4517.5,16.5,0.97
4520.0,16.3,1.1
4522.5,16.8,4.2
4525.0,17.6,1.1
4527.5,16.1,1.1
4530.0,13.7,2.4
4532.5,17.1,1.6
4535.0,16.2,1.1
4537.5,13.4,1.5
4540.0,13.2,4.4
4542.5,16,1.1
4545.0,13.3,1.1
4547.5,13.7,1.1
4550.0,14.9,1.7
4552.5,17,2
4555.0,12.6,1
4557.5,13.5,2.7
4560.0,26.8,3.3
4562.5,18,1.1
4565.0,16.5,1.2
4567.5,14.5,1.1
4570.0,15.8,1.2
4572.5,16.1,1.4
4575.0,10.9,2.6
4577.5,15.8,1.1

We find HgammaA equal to 4.4 angstrom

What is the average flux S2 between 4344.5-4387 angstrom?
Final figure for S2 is 15.5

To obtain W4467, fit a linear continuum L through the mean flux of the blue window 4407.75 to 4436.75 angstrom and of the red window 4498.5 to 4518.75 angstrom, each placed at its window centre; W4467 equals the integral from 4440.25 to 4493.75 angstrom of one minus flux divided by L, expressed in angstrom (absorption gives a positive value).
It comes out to 0.7 angstrom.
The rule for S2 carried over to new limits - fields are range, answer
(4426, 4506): 16.2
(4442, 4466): 15.9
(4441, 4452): 16.2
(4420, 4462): 16.1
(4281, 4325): 15.1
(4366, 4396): 16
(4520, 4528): 16.8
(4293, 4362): 14.1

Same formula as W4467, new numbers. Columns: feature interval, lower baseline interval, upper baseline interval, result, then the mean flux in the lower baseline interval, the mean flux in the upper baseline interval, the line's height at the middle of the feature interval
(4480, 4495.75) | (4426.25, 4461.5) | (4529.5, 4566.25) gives 0.92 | 16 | 15.8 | 15.9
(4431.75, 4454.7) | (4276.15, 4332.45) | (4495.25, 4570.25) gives -0.40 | 14.9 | 16.2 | 15.7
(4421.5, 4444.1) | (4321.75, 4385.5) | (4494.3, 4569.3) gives -1.02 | 14.6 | 16.2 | 15.3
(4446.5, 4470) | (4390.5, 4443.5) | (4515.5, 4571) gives -0.47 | 16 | 15.9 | 16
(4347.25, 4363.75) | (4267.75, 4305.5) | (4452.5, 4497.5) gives 0.36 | 15.4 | 15.8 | 15.6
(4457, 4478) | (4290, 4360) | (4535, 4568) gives -1.74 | 14.1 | 15.7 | 15.1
